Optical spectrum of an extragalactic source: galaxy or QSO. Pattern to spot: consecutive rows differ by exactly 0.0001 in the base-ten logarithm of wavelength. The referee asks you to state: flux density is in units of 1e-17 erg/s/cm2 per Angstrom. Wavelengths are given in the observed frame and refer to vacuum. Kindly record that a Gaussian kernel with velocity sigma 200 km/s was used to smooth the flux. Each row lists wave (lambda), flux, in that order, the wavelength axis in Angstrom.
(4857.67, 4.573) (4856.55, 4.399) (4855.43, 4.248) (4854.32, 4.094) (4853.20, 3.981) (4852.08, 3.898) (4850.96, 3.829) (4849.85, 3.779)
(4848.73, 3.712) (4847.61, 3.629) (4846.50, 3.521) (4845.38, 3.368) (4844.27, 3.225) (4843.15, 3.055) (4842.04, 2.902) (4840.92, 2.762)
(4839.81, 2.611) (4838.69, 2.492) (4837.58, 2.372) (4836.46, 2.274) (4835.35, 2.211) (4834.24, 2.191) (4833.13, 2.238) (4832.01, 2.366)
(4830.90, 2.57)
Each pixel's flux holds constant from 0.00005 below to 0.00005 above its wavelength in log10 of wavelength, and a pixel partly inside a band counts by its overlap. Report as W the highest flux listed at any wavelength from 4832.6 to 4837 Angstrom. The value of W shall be 2.274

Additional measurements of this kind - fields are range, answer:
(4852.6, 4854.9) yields 4.094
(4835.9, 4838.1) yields 2.372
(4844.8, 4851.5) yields 3.829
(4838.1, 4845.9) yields 3.368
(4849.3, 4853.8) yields 3.981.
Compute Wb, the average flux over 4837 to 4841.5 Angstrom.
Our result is 2.55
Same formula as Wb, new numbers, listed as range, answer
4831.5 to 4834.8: 2.26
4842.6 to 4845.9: 3.22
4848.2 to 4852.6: 3.8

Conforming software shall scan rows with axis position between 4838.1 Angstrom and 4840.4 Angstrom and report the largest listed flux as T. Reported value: 2.611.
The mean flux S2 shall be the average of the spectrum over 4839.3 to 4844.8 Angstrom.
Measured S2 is 2.91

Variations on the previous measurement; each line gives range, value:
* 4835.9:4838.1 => 2.32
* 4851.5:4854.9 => 3.99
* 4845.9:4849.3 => 3.61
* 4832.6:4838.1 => 2.26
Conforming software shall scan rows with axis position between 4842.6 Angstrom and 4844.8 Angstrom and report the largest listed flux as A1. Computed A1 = 3.225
